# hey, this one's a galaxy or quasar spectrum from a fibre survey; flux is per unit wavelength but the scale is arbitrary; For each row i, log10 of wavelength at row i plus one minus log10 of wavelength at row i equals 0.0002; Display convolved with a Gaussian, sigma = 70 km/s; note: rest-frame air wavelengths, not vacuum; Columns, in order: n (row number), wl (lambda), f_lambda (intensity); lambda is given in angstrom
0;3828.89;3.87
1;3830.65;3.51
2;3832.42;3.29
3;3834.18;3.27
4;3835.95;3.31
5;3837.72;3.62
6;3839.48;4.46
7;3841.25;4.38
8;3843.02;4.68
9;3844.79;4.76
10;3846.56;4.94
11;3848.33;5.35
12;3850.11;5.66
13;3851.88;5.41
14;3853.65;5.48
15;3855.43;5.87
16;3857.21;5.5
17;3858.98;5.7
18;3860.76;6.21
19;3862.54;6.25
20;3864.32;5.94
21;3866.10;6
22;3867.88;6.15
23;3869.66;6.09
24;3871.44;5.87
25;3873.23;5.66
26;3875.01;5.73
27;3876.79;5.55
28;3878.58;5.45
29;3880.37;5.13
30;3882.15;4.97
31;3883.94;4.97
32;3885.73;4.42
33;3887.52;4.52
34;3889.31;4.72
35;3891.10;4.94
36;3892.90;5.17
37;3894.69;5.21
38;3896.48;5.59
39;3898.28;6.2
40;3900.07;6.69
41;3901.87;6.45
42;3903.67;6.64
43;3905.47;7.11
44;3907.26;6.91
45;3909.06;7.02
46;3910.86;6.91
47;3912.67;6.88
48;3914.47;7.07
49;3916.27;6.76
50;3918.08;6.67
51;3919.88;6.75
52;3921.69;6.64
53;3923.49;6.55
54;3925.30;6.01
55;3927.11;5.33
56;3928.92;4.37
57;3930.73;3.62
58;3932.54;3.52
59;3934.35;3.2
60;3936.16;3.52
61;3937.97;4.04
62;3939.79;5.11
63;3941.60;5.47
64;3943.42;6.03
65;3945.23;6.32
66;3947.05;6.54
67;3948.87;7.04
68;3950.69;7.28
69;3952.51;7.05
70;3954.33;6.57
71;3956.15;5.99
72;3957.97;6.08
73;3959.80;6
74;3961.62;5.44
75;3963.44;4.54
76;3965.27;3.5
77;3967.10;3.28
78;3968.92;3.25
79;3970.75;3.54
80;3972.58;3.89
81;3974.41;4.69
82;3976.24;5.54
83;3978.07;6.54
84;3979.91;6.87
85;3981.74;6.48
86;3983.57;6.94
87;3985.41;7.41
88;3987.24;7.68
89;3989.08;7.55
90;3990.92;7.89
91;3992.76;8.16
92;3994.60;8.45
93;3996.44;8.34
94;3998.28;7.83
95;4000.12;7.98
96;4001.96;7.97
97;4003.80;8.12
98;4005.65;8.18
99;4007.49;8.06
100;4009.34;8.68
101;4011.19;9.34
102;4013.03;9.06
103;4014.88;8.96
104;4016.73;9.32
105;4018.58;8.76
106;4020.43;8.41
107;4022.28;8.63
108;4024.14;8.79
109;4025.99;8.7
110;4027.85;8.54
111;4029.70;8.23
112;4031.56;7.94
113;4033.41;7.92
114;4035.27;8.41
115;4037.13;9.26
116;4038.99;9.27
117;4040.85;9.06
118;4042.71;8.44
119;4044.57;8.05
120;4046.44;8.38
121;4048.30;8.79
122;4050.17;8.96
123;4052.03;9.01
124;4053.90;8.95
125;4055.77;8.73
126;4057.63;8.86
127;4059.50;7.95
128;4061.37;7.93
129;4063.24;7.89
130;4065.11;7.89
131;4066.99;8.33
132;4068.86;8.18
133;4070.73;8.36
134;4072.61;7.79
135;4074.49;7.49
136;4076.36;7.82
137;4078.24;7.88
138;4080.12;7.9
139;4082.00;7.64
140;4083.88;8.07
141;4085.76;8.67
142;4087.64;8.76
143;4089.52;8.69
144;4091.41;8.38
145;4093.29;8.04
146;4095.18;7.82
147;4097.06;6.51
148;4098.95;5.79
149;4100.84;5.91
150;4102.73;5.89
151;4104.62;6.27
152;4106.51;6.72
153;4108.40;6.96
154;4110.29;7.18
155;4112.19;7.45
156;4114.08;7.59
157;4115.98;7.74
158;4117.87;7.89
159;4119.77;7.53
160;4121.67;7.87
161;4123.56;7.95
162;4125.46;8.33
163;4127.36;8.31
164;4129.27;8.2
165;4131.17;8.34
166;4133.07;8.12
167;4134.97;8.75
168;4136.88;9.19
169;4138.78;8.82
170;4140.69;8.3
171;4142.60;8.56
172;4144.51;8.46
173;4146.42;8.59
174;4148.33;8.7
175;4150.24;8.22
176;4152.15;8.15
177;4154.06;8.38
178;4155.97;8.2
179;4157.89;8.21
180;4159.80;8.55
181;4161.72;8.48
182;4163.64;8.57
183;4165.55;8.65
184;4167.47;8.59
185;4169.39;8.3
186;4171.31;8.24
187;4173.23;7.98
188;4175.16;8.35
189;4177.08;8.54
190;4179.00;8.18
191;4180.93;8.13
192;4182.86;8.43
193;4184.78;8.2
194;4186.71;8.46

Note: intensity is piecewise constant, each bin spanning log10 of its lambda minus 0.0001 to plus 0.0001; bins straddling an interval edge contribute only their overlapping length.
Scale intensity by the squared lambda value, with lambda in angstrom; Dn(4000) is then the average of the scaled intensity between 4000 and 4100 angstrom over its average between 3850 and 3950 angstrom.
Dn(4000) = 1.6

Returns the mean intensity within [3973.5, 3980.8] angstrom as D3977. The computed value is 5.9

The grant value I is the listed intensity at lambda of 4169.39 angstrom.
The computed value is 8.3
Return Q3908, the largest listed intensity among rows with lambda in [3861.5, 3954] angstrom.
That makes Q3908 7.28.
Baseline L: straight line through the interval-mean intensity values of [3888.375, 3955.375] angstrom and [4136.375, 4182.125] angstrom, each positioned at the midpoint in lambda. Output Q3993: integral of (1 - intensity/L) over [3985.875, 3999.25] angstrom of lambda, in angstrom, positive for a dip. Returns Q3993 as -2.7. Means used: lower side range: 5.89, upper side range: 8.42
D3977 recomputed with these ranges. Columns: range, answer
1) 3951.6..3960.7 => 6.34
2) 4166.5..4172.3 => 8.38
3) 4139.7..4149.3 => 8.52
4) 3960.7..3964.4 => 4.98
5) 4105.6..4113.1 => 7.07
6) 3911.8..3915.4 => 6.98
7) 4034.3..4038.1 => 8.82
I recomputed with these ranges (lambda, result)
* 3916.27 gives 6.76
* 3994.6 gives 8.45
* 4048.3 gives 8.79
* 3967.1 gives 3.28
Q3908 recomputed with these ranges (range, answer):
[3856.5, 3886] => 6.25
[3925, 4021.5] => 9.34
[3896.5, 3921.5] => 7.11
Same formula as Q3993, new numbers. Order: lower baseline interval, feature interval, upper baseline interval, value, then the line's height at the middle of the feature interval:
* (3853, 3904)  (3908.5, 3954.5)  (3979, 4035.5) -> 5.6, 6.67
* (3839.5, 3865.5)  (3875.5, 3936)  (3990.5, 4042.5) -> 6.9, 6.42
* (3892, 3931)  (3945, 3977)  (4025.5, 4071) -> 7.7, 7.06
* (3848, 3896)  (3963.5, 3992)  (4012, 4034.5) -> 7.6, 7.67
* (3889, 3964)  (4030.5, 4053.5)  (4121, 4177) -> -4.6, 7.18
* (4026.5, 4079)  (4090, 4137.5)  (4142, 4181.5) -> 4.7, 8.38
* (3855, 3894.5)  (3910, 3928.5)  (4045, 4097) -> -1.2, 6.1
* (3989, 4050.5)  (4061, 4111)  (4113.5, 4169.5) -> 4.9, 8.4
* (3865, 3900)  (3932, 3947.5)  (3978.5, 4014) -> 4.3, 6.68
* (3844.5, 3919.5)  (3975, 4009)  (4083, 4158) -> -3.8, 6.78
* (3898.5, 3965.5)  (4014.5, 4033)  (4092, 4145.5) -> -5.0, 6.77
